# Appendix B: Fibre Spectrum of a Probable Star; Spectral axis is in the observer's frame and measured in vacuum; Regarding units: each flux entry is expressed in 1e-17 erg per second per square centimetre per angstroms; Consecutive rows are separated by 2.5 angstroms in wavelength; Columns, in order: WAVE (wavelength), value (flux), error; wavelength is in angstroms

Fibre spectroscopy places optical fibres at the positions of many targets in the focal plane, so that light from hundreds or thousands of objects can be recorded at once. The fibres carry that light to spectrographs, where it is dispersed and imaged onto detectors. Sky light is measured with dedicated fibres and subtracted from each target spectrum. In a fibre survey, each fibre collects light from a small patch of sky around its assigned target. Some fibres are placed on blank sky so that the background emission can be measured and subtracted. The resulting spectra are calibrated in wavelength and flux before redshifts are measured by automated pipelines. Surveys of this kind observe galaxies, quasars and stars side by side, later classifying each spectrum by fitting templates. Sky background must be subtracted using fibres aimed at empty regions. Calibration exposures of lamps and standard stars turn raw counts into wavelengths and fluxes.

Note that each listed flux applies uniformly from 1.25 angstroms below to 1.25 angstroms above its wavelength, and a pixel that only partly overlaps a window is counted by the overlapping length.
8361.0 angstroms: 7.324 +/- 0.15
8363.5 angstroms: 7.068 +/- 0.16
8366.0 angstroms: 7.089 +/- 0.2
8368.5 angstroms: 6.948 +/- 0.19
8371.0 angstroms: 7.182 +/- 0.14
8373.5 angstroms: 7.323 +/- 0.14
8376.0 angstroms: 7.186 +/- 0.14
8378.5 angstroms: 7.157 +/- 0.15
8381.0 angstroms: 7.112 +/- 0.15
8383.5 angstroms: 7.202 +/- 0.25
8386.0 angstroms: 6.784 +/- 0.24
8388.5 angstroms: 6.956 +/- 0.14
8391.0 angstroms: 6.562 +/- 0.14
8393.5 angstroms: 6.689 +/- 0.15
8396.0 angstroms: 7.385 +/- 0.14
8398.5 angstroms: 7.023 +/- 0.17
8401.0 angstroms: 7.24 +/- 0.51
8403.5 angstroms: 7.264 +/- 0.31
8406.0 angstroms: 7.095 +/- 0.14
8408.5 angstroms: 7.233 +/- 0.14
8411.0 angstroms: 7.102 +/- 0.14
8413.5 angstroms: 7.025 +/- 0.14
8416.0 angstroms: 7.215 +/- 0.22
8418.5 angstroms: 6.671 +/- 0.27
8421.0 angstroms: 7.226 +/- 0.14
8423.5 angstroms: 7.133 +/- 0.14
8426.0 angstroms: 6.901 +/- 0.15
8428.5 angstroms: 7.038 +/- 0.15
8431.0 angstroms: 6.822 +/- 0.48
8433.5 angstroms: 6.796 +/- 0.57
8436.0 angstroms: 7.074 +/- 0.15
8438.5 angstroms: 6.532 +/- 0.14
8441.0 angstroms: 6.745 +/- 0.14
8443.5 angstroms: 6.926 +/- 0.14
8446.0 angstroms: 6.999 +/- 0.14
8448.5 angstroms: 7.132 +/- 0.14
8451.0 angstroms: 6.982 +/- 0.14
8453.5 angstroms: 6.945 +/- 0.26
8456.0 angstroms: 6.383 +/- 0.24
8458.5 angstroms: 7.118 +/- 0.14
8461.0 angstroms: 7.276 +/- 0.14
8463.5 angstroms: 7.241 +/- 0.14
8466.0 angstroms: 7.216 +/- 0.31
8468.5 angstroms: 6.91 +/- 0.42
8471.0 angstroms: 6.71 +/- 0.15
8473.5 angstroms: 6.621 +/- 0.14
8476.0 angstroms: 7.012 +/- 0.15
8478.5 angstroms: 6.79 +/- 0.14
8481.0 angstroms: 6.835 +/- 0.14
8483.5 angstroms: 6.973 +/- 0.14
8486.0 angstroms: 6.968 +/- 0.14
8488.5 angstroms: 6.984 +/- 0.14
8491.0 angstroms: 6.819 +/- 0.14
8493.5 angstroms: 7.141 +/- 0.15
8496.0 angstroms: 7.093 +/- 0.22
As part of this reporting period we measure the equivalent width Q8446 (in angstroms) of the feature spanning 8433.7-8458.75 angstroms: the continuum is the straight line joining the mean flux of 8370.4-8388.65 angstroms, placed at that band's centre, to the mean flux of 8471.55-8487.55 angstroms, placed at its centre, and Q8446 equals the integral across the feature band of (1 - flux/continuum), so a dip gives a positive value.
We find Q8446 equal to 0.3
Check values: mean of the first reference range 7.12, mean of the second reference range 6.86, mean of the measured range 6.87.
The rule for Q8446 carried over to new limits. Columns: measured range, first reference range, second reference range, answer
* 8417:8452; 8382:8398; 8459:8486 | 0.11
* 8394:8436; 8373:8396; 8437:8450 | -0.78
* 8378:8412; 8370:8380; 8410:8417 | 0.49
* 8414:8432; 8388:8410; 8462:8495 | 0.04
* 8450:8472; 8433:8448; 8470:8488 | -0.39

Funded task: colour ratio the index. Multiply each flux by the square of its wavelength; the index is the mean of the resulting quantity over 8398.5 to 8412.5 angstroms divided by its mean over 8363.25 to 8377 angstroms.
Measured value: 1.01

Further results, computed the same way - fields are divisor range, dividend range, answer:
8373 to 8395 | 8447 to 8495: 1.02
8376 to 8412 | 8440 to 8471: 1.00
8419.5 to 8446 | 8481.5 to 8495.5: 1.02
